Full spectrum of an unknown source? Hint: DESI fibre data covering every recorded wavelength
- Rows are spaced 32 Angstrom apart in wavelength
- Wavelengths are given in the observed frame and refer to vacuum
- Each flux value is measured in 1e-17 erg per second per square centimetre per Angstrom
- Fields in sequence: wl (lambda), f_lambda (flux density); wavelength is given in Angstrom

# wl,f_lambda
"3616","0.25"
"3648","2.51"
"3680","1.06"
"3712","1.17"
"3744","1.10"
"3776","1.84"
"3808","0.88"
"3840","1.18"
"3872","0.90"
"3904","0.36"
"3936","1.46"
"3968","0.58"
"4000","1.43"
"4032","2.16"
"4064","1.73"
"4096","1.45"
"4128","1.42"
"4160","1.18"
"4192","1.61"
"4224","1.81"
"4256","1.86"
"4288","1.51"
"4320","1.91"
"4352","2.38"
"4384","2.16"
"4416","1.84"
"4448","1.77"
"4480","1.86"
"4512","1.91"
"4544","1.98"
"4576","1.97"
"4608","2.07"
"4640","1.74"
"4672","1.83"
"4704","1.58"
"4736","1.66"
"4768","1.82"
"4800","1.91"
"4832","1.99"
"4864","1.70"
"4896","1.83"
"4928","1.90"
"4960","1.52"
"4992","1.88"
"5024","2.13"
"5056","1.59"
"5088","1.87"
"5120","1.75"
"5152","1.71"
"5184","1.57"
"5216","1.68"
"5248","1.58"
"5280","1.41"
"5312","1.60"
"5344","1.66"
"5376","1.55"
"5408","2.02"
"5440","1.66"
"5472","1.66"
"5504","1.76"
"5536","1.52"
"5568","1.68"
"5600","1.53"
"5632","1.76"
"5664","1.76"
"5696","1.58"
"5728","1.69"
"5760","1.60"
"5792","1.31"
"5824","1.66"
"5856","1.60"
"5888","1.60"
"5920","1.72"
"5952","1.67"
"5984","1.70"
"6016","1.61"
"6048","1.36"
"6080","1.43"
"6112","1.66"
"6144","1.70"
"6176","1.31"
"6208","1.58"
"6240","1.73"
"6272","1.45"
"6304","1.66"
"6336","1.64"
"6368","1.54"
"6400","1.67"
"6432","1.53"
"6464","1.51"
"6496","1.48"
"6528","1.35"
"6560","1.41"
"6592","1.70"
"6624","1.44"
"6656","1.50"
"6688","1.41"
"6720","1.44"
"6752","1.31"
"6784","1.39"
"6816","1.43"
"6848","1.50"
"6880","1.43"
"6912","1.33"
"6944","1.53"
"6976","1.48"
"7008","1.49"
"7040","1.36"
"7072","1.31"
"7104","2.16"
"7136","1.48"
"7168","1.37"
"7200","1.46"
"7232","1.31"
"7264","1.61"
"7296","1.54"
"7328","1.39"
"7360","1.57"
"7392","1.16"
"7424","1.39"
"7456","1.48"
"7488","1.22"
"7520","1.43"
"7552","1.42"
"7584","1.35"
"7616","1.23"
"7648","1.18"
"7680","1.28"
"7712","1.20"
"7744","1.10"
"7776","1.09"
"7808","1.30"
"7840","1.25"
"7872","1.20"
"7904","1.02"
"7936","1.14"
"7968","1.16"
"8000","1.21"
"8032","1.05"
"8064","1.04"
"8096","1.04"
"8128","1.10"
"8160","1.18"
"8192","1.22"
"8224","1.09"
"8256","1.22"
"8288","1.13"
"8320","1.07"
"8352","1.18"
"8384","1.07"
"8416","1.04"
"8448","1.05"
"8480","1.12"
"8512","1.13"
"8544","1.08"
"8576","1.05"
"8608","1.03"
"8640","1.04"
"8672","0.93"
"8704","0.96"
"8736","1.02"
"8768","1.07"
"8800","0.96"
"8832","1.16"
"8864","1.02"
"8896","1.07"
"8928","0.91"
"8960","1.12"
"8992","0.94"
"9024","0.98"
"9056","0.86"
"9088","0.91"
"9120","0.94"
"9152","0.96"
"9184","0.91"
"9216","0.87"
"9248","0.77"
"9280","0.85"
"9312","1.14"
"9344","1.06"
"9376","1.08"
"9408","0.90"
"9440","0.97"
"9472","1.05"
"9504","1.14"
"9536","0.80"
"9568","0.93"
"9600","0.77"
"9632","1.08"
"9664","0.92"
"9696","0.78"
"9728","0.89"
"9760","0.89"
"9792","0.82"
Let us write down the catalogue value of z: 0.08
